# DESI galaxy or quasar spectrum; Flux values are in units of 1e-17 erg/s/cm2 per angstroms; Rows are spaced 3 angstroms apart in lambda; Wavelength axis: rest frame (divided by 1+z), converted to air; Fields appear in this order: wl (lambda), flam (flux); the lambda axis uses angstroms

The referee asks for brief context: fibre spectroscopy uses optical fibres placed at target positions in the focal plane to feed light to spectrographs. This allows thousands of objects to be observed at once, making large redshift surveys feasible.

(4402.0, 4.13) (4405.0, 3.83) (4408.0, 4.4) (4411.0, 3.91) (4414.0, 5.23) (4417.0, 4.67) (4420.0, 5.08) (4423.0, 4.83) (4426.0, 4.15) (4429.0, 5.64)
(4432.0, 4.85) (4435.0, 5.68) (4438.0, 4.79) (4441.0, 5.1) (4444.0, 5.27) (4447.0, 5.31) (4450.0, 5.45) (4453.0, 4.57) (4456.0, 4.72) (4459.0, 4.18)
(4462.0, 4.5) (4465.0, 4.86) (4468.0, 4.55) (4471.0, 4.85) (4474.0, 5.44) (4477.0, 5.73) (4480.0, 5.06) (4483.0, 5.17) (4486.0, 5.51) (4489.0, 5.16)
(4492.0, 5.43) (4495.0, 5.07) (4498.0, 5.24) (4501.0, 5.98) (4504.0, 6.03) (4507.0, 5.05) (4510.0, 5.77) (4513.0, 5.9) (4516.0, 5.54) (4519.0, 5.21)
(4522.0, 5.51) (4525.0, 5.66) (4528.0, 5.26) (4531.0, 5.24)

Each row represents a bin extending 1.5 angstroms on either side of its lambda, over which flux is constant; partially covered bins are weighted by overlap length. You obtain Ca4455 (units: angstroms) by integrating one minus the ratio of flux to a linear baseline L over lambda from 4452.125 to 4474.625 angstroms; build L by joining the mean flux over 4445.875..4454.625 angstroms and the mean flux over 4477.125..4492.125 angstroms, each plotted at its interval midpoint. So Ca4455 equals 2.1 angstroms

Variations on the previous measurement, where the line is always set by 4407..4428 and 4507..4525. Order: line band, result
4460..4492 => 0.60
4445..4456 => -0.27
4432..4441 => -0.62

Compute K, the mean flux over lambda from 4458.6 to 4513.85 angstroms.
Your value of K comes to 5.25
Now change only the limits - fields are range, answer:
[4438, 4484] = 4.98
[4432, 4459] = 5.04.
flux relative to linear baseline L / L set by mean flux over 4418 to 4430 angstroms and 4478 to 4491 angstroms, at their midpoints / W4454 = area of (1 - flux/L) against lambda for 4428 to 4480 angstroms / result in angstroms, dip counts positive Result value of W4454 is 0.4 angstroms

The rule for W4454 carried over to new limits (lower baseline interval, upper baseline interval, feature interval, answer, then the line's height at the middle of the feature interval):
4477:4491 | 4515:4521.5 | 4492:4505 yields -0.5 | 5.33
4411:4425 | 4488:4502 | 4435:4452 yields -0.7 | 4.99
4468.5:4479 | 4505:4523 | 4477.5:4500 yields 0.3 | 5.35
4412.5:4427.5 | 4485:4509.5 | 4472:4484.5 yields -0.1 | 5.29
